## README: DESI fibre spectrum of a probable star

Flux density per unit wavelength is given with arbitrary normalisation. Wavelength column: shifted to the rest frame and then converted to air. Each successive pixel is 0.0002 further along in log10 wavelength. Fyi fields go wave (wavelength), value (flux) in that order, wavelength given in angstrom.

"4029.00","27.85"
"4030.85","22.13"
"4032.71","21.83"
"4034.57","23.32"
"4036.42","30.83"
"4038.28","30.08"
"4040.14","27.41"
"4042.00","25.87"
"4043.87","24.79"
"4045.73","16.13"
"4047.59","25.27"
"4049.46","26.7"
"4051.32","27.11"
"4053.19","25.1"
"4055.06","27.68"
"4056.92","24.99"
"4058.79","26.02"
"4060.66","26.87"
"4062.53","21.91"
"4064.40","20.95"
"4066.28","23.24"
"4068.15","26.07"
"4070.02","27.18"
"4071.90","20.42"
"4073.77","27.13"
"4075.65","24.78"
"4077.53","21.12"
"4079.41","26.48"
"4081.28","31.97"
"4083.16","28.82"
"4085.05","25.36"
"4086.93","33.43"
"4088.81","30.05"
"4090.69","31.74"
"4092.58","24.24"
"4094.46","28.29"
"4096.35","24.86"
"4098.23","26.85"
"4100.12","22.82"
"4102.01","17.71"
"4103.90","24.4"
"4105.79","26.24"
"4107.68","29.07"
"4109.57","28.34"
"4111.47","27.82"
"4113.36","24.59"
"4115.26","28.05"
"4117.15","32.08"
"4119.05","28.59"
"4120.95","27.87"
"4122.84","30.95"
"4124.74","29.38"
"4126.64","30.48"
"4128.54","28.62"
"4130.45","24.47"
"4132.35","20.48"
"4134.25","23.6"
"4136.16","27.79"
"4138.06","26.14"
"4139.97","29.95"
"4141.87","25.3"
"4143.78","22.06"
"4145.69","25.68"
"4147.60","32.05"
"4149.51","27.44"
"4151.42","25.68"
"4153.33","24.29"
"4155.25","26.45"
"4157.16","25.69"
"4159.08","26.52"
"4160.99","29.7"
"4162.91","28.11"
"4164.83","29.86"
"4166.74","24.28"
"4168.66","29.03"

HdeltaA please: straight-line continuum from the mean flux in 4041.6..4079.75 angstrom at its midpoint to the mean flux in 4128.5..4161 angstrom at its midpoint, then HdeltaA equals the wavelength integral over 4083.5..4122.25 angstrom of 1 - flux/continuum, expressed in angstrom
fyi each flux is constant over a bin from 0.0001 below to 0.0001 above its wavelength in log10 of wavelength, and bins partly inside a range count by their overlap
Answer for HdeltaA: -2.9 angstrom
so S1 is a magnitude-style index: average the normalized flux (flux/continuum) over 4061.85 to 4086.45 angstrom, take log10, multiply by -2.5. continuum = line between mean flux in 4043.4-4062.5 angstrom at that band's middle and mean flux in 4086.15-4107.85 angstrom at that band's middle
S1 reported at 0.02 mag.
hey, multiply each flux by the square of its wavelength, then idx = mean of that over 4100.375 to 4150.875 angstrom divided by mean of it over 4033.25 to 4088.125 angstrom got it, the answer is 1.1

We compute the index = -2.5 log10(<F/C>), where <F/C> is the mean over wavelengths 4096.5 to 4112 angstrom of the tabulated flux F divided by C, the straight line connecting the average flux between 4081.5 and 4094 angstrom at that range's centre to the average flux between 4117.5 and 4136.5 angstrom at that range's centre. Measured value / 0.12 mag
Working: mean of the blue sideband 29.1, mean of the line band 25.3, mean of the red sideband 27.3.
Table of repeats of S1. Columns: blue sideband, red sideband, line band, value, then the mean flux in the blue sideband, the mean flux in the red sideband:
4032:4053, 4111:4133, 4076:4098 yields -0.04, 25.4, 27.9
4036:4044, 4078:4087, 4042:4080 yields 0.15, 27.9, 28.4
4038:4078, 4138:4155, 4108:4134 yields -0.07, 24.8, 26.5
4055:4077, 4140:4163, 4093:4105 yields 0.05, 24.6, 26.7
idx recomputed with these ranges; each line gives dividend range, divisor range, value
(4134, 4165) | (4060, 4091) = 1.06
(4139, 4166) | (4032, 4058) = 1.12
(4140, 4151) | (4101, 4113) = 1.07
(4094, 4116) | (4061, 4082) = 1.06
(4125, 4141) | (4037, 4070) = 1.10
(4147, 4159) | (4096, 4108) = 1.13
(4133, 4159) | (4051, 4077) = 1.10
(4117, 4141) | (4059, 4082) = 1.14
